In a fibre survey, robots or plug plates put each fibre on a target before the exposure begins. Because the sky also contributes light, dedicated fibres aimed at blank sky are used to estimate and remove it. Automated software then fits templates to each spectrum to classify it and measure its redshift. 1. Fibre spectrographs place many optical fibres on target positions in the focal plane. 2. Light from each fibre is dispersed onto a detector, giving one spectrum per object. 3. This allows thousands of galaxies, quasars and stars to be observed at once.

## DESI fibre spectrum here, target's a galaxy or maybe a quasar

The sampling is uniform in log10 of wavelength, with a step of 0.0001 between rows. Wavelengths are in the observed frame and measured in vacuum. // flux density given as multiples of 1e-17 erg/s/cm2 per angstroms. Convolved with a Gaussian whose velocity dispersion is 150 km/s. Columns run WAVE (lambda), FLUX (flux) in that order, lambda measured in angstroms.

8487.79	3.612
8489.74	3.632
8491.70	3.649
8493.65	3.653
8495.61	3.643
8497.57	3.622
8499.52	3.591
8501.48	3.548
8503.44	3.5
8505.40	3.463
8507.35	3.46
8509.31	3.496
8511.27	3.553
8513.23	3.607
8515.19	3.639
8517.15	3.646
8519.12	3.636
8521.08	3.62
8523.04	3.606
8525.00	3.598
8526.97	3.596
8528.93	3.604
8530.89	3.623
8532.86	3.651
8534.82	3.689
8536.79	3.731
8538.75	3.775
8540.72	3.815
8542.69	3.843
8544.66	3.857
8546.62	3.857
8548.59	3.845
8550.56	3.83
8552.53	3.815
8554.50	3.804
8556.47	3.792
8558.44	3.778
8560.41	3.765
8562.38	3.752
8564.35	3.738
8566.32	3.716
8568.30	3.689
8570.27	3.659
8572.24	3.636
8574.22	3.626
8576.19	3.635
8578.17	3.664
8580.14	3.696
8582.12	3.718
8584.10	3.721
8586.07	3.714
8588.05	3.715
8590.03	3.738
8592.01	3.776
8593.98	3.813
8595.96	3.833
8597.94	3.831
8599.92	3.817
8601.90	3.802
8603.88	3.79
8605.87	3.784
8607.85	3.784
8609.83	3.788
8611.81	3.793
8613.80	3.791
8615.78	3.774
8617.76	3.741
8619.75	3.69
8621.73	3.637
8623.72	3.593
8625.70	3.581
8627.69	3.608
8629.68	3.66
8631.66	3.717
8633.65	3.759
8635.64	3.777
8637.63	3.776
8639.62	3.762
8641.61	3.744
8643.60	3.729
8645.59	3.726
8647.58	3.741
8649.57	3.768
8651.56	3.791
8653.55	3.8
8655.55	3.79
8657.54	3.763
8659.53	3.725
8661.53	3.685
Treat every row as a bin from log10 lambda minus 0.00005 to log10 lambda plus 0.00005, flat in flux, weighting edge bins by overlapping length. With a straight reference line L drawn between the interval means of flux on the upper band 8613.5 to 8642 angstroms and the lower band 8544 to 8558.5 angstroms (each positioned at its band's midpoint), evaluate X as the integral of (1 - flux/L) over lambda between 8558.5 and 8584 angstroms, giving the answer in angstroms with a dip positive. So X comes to 0.7 angstroms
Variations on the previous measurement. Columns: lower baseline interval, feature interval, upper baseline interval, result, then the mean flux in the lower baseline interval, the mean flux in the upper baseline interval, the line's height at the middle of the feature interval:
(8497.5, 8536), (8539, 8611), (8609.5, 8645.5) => -2.11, 3.59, 3.72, 3.66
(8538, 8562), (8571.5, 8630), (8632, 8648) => 0.79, 3.81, 3.75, 3.78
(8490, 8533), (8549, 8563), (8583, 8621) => -0.43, 3.59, 3.77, 3.68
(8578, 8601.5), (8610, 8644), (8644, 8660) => 0.42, 3.76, 3.76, 3.76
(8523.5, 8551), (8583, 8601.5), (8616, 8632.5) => -0.44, 3.73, 3.66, 3.69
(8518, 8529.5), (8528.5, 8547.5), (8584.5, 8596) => -0.56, 3.61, 3.76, 3.64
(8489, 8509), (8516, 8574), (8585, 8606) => -0.77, 3.57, 3.78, 3.67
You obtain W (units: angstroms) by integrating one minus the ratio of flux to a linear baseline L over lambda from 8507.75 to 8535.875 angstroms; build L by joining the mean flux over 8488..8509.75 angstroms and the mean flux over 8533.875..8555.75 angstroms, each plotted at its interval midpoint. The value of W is 0.61 angstroms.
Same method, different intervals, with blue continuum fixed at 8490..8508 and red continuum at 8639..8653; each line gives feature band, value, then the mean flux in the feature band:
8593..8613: -0.5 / 3.8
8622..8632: 0.3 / 3.63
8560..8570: -0.2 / 3.73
